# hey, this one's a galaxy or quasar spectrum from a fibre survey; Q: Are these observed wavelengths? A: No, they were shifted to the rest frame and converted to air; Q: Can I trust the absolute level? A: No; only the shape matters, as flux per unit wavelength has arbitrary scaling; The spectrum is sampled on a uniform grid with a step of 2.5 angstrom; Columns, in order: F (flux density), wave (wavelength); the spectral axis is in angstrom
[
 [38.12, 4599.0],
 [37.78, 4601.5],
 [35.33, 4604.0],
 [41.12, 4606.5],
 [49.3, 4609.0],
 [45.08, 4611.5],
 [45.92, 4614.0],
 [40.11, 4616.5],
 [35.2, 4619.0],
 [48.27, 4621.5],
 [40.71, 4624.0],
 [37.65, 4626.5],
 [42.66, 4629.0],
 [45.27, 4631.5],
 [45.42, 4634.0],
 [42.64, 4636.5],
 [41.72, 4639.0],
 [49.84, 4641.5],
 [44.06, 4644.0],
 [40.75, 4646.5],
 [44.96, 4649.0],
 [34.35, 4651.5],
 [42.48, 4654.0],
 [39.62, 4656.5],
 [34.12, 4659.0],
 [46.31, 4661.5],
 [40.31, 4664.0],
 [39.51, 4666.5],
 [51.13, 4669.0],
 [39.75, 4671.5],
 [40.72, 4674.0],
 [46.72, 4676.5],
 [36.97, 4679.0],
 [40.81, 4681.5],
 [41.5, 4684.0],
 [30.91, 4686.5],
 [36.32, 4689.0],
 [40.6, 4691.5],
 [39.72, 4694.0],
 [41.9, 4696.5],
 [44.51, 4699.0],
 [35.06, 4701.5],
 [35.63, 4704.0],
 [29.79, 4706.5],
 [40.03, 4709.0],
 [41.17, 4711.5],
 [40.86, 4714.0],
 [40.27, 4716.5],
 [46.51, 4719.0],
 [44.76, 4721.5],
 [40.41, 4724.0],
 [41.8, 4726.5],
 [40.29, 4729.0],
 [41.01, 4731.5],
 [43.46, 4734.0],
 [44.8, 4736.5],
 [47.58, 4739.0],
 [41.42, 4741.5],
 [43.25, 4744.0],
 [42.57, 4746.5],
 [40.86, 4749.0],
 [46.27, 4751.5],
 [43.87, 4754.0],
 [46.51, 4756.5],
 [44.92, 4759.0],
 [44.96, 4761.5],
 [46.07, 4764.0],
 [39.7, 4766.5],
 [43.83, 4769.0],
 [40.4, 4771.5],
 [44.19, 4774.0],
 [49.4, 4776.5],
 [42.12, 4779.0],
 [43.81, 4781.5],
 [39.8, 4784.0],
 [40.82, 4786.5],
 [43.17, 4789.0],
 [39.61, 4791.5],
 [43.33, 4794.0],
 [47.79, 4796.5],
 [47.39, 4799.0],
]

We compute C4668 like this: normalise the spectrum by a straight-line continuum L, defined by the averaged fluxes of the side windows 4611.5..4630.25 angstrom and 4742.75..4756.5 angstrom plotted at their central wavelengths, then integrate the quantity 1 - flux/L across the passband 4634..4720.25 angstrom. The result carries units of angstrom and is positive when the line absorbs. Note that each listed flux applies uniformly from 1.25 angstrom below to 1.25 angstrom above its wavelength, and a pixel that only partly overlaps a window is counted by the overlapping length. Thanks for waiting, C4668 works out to 3.8 angstrom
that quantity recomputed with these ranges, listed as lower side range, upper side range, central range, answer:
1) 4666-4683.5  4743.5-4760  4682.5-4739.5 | 3.8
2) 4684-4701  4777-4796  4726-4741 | -1.0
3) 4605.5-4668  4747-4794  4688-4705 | 1.4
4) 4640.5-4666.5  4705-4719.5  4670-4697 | 0.5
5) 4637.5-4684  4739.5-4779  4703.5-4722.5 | 1.3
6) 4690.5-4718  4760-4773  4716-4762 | -2.4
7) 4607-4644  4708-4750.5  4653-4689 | 2.0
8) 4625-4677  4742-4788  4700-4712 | 1.9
